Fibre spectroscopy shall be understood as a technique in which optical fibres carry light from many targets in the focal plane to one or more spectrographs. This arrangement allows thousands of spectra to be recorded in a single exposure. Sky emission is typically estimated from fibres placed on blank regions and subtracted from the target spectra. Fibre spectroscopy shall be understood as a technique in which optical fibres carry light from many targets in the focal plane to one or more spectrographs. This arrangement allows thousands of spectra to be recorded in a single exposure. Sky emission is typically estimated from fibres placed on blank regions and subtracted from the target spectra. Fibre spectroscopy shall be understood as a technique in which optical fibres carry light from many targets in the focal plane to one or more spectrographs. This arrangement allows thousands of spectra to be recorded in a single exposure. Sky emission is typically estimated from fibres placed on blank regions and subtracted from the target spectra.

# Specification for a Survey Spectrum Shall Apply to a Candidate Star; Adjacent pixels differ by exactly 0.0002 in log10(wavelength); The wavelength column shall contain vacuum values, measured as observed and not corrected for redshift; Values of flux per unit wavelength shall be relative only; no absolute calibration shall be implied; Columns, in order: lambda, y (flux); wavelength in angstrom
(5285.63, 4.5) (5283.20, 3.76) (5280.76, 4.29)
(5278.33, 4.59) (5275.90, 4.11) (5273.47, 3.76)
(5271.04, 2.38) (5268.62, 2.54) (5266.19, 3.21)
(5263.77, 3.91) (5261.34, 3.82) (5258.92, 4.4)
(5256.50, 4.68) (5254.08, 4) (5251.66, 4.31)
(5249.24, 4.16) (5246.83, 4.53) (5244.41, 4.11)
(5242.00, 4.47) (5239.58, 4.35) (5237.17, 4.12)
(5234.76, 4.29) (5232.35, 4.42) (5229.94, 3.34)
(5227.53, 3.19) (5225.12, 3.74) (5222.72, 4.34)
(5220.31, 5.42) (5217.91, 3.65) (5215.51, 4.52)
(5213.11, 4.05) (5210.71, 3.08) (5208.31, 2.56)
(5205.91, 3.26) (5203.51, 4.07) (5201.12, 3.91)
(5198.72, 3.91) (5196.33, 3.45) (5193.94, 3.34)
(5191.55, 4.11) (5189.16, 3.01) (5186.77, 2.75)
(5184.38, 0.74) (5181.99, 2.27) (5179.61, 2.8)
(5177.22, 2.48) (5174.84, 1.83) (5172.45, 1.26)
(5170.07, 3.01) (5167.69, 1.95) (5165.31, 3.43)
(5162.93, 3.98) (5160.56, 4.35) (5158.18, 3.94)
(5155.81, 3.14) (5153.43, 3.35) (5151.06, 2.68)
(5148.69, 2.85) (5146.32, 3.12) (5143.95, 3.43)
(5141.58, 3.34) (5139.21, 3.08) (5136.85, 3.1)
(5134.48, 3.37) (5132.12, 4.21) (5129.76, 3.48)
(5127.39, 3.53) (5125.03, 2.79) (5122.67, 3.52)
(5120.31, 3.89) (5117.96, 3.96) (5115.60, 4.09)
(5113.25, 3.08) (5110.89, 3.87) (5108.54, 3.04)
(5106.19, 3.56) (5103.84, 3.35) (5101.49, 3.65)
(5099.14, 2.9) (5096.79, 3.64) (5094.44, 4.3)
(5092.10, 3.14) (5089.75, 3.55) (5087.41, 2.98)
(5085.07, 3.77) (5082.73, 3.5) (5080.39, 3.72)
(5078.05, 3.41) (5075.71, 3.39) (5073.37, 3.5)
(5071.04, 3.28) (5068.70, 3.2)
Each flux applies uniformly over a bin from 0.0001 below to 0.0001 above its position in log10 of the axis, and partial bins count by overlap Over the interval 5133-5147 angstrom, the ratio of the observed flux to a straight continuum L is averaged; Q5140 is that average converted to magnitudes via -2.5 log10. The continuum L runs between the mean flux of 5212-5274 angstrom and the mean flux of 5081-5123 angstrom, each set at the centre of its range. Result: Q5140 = 0.126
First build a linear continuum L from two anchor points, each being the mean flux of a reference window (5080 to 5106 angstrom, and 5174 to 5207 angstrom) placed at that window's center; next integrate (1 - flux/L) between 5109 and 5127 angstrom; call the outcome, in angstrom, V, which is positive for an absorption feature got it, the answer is -1.08 angstrom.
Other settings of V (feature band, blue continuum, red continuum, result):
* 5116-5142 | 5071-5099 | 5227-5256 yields 1.3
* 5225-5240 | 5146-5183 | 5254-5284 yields -1.8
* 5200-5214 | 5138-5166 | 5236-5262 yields 1.5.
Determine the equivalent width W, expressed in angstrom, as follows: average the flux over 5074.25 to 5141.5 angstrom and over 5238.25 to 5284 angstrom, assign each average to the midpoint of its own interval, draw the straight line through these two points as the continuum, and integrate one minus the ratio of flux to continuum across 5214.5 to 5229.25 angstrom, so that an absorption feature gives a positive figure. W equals -1.0 angstrom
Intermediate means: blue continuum 3.49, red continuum 3.97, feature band 4.11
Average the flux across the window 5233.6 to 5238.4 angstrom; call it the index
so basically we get 4.21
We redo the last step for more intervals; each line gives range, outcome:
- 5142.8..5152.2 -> 3.02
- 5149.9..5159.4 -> 3.28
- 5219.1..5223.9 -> 4.88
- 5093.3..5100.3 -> 3.61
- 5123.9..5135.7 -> 3.48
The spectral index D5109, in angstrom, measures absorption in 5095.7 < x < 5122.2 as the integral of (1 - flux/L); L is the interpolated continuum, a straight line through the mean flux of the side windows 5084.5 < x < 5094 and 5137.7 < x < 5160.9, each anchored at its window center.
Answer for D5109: -1.4 angstrom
